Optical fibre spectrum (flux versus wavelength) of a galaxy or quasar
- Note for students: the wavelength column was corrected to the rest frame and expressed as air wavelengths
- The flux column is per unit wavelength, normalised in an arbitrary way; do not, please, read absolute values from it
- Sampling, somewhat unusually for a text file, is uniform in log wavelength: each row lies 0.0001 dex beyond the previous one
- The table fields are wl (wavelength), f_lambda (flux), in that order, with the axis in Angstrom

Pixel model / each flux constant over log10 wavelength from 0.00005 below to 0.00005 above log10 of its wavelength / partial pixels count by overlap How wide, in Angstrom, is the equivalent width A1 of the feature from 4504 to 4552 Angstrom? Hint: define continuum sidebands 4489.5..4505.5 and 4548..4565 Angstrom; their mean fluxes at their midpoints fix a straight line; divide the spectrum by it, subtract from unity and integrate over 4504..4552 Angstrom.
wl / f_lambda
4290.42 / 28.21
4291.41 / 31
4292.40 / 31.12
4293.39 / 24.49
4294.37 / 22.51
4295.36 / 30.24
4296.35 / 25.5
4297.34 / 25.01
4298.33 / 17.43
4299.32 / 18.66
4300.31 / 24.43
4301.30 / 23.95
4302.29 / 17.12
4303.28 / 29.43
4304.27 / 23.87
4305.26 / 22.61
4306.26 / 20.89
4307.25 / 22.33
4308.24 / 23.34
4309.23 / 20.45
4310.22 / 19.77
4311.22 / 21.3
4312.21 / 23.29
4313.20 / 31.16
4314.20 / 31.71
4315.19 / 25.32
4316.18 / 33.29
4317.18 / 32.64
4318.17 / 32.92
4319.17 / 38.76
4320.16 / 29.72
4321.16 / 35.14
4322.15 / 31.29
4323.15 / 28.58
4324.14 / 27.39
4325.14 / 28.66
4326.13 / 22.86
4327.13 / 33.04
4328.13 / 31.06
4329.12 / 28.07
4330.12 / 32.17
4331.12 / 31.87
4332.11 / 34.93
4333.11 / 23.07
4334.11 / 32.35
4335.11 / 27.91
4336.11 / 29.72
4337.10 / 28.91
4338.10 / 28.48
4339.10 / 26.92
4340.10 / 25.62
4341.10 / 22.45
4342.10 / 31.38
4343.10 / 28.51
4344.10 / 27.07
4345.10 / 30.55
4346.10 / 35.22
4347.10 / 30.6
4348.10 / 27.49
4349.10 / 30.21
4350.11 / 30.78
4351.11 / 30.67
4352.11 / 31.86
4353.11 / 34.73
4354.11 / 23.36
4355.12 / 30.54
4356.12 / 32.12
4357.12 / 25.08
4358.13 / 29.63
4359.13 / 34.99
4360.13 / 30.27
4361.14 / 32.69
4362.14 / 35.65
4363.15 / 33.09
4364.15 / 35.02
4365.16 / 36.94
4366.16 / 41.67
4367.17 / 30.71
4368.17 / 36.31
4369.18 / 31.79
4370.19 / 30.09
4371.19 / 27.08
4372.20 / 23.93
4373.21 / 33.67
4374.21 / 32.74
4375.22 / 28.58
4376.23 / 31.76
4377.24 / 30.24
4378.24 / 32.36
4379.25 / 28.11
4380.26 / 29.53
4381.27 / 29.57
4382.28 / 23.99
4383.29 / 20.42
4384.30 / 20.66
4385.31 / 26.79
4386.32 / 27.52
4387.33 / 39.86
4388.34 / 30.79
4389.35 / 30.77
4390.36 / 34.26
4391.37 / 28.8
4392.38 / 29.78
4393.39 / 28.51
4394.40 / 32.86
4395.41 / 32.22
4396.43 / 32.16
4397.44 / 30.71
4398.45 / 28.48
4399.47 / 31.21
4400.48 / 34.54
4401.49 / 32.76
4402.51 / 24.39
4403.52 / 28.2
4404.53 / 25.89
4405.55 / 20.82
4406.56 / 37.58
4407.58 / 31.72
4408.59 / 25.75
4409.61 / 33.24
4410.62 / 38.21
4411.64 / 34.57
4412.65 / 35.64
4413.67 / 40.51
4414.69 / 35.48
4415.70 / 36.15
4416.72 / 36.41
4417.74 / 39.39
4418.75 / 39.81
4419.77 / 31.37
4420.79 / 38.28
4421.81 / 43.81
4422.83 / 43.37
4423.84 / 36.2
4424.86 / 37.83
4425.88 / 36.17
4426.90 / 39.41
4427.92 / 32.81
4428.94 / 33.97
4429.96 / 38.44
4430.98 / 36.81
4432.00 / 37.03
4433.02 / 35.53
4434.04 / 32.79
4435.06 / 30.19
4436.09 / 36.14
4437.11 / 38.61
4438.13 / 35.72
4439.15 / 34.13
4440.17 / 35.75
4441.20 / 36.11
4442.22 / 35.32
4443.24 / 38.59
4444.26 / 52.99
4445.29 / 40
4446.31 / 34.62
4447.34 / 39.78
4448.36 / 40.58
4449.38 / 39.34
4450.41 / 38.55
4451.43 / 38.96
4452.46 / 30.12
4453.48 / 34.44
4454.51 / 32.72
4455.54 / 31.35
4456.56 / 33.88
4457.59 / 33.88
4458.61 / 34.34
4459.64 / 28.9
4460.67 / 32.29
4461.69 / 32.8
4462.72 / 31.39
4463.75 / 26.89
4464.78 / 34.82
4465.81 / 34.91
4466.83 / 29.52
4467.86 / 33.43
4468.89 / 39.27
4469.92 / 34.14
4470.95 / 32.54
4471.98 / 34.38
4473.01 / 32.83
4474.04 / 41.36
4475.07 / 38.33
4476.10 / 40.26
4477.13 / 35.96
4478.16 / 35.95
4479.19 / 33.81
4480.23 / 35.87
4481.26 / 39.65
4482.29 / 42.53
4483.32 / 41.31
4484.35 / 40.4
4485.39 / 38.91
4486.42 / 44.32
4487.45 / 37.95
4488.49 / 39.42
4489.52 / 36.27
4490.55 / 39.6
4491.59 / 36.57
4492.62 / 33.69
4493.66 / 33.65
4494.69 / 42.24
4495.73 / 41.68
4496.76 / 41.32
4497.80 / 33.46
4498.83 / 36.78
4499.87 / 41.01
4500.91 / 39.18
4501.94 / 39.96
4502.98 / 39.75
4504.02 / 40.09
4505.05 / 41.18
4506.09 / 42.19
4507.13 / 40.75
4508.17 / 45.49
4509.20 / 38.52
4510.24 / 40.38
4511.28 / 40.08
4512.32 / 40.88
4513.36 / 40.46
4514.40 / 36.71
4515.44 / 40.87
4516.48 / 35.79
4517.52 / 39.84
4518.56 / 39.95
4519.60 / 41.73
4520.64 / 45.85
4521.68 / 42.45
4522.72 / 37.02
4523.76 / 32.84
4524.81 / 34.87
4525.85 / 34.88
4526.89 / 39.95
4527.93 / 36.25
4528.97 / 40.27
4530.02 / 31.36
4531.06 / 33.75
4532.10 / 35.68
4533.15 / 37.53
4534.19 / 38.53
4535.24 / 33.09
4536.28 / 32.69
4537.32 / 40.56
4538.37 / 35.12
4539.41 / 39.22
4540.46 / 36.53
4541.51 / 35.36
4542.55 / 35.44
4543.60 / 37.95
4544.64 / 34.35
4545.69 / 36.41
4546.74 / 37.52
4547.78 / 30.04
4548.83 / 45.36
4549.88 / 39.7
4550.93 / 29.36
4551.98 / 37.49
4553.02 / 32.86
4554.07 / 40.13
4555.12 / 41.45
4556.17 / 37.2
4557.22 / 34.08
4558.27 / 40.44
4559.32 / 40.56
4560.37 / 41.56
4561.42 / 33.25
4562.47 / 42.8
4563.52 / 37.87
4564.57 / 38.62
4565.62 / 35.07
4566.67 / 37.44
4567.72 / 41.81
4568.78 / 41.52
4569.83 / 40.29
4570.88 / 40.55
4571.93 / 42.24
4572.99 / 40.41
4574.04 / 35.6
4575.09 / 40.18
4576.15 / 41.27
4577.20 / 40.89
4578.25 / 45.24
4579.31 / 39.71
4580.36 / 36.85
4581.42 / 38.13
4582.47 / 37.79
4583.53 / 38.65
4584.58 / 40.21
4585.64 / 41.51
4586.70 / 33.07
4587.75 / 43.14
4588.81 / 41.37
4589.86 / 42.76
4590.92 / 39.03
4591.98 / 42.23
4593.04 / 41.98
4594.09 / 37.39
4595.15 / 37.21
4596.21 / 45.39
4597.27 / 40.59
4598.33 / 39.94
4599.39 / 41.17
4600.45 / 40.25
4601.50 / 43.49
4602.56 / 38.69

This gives 0.58 Angstrom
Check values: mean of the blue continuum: 38.6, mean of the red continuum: 38.1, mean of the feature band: 37.9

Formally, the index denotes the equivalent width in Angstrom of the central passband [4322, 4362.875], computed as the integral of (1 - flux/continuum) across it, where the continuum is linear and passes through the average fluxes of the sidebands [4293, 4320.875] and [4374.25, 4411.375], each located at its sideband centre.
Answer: -3.6 Angstrom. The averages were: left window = 25.5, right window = 29.9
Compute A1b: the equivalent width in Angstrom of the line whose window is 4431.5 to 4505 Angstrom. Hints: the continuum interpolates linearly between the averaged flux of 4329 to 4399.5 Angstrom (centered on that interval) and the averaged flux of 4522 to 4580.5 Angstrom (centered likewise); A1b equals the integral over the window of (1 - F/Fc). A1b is -4.84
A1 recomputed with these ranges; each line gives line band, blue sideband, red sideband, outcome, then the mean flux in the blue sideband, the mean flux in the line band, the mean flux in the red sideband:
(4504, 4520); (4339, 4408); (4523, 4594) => -1.9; 30.3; 40.3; 38.1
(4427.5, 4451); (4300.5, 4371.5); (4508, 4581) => -2.4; 29.3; 37.2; 38.2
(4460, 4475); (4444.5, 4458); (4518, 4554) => 1.1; 36.4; 33.7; 36.9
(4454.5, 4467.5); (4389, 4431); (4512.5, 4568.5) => 1.2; 33.8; 32.1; 37.5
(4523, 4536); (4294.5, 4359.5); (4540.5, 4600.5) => 0.5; 28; 35.7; 38.9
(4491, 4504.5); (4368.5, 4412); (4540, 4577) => -1.2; 29.9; 38.4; 38.1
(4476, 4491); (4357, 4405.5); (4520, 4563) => -1.7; 30.5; 38.8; 37.1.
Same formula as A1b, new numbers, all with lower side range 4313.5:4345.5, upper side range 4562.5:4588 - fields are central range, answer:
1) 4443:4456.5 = -1.2 Angstrom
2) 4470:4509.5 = -2.7 Angstrom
